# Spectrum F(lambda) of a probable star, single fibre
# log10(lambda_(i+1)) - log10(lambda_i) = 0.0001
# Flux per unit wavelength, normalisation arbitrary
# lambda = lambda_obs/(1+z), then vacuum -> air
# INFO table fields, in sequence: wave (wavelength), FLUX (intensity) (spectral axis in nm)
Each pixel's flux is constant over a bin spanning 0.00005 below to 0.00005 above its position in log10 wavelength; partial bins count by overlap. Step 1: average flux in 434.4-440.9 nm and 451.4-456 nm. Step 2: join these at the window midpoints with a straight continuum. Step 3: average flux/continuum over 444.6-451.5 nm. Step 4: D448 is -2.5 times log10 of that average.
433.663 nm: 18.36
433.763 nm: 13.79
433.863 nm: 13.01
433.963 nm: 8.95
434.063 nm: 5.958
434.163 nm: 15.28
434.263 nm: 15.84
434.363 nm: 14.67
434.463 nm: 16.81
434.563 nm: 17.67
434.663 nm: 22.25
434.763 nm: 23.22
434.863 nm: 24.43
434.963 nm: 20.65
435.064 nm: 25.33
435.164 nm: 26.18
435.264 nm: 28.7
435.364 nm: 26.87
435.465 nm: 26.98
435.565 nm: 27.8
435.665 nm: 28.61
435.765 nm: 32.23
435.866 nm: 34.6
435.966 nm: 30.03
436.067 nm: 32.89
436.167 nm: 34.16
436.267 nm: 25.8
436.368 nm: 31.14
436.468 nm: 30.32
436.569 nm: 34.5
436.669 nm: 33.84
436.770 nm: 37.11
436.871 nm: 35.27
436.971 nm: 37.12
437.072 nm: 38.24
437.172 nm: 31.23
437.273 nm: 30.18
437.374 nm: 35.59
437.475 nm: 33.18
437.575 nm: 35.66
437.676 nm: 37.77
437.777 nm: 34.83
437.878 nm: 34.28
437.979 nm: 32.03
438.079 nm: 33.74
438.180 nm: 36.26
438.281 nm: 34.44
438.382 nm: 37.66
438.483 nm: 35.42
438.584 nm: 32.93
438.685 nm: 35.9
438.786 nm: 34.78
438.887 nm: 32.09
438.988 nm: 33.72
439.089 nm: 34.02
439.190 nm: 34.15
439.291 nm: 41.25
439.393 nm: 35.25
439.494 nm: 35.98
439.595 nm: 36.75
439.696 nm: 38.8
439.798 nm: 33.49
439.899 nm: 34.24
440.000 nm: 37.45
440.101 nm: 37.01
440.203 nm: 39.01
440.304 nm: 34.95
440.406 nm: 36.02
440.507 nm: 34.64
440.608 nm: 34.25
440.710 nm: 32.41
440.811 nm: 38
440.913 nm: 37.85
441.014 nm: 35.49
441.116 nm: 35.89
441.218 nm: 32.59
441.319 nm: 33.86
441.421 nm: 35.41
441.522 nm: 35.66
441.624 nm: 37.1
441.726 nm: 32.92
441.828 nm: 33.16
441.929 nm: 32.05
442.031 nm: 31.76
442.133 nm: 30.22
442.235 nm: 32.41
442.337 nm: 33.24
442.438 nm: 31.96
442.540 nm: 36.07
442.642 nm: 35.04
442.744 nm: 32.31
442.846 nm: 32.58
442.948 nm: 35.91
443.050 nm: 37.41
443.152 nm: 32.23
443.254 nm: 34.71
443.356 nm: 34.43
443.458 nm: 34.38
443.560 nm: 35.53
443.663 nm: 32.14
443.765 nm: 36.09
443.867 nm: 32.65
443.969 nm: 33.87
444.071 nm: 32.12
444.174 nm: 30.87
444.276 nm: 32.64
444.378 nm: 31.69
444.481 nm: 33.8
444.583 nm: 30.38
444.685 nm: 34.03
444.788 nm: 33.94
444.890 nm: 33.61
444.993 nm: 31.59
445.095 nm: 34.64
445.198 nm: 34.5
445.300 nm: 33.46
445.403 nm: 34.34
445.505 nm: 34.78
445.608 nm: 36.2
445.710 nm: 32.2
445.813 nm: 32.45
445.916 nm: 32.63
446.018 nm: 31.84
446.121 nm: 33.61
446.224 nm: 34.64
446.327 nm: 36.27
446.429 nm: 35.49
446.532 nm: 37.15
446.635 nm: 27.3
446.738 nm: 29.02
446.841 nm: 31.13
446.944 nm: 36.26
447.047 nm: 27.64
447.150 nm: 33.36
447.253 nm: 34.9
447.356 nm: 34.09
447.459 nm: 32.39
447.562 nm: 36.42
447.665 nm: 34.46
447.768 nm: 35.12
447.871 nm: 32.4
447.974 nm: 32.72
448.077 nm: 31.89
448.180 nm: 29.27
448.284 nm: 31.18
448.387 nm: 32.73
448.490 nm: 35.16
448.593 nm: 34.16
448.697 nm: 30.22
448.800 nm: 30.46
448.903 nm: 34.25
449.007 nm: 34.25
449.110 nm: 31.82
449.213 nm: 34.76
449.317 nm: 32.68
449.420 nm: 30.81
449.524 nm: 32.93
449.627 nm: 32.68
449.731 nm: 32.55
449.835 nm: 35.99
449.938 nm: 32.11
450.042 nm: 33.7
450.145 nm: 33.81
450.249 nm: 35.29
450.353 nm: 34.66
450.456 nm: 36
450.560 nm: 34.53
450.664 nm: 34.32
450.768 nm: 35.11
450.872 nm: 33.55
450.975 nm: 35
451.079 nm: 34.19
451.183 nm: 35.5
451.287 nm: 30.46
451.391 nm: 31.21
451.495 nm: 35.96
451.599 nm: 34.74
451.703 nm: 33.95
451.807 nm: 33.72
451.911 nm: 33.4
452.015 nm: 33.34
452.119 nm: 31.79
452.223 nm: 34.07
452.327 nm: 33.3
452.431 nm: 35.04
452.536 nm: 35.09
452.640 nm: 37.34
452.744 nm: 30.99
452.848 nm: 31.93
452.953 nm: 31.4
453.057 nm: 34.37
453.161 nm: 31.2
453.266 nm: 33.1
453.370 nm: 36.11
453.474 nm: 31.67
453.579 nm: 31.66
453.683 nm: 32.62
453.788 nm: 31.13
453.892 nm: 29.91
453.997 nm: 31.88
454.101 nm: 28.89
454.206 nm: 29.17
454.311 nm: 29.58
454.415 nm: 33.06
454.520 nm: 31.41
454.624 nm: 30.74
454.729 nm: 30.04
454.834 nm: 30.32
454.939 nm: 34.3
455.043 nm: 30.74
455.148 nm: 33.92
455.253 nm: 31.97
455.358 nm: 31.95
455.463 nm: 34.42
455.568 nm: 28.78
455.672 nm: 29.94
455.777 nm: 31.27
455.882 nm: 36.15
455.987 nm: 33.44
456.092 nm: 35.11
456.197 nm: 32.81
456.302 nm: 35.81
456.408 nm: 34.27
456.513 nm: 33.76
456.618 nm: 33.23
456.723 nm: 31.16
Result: -0.03 mag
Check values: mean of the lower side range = 32.5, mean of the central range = 33.4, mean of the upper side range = 32.5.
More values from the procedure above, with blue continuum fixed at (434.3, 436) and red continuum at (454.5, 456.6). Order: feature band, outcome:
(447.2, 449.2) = -0.112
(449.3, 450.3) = -0.096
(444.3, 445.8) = -0.167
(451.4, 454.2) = -0.046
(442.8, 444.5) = -0.195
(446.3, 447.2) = -0.113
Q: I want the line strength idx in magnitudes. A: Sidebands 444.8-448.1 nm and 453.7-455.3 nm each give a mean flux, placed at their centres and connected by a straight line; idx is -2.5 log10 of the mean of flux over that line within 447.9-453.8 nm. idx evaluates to -0.04 mag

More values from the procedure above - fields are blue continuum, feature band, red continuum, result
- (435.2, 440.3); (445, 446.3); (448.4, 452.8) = 0.00 mag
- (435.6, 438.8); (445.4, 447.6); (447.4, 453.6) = 0.01 mag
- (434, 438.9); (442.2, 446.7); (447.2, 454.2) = -0.07 mag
